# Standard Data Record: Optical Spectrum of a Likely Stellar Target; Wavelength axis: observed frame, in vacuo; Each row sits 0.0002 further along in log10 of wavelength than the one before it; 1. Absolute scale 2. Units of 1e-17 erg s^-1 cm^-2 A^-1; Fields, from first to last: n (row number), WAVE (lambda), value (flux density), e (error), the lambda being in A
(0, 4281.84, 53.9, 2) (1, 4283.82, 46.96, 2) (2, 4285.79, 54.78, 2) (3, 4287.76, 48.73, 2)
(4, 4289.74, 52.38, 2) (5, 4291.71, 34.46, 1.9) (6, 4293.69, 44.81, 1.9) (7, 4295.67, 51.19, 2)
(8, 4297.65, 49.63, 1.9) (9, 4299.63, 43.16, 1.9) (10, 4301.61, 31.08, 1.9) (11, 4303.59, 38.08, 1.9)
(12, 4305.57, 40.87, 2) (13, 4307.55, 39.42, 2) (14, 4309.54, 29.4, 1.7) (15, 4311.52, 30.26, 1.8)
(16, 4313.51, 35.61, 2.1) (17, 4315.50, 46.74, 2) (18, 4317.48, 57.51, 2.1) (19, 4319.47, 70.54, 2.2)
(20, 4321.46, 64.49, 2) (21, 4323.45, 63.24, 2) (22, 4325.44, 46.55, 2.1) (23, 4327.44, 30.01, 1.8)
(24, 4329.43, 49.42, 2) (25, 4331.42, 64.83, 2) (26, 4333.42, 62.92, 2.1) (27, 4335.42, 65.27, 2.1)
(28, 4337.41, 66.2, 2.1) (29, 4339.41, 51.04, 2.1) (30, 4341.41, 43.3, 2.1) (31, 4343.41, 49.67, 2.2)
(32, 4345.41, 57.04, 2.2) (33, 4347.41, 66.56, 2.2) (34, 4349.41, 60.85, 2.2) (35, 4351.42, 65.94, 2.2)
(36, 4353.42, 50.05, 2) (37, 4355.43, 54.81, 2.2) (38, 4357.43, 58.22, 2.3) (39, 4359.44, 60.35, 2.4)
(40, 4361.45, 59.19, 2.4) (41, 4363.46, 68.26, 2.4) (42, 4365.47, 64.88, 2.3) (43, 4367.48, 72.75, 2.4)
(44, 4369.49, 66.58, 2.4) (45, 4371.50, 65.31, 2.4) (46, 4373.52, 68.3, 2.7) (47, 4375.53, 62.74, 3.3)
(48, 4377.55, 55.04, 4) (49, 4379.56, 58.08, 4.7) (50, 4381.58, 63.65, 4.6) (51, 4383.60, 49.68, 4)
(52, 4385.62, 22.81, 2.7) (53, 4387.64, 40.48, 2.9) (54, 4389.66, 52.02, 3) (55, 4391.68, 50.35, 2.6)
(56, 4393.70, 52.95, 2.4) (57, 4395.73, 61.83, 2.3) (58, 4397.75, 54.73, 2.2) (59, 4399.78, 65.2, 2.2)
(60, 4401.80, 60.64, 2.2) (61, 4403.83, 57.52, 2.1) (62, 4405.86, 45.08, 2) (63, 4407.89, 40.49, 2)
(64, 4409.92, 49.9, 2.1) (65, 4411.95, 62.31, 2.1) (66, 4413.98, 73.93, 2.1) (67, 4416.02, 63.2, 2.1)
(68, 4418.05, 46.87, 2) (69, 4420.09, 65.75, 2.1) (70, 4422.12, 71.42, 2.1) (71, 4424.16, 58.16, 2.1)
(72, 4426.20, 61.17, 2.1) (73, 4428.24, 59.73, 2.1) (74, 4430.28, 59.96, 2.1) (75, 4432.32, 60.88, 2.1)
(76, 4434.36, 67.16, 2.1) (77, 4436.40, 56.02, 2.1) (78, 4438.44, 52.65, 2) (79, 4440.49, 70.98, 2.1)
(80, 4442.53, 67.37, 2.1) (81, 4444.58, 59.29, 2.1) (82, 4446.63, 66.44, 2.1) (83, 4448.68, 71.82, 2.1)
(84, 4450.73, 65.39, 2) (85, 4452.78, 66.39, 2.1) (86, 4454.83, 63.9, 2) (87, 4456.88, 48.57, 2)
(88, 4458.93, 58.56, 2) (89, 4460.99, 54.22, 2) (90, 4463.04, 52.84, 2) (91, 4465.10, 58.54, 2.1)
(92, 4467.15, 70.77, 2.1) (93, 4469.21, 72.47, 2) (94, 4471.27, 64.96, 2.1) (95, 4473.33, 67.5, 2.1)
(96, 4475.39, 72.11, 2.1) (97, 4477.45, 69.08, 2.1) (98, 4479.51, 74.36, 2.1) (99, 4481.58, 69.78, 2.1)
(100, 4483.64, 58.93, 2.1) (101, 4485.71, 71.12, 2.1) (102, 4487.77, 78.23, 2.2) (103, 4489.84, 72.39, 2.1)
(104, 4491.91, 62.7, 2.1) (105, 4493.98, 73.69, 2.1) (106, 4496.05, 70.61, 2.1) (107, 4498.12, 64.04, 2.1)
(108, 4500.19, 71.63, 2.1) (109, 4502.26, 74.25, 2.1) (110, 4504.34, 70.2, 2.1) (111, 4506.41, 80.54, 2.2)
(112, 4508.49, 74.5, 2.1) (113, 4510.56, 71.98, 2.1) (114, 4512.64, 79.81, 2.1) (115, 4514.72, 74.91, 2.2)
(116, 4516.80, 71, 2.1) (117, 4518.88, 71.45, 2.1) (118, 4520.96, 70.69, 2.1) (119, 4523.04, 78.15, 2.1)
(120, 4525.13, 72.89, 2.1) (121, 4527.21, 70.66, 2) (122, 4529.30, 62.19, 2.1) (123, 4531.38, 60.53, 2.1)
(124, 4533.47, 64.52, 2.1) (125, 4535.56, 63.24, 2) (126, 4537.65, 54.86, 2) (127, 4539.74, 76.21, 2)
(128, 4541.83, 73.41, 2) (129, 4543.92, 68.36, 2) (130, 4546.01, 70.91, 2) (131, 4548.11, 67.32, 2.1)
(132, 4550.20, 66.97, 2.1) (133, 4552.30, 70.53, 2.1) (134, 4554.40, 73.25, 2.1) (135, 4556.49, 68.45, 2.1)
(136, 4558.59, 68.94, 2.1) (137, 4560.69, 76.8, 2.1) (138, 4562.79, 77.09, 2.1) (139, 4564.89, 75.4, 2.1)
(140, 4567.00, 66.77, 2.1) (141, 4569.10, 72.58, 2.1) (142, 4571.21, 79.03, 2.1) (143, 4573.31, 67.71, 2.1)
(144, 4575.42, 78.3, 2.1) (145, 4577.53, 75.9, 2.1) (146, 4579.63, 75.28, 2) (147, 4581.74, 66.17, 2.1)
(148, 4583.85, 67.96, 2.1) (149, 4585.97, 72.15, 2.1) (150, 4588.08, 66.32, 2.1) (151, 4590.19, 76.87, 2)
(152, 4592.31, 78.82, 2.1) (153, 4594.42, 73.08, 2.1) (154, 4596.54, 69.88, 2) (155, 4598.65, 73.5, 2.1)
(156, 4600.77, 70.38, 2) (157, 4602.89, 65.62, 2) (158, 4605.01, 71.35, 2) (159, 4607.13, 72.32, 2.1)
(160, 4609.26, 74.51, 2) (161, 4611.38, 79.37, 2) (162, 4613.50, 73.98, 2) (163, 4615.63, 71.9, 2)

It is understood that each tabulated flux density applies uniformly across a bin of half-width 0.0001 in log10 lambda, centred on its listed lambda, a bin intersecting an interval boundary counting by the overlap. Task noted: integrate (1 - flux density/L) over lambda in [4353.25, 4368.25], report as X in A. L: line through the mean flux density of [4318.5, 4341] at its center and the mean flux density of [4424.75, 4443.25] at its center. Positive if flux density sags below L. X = -0.75 A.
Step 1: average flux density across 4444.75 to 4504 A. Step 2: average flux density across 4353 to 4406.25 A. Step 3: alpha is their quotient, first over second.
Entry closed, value 1.2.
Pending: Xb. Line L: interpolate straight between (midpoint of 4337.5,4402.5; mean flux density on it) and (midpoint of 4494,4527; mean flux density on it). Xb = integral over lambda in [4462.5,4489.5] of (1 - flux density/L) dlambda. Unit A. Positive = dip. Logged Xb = 0.4 A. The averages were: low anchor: 57.4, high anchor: 73.1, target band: 68.1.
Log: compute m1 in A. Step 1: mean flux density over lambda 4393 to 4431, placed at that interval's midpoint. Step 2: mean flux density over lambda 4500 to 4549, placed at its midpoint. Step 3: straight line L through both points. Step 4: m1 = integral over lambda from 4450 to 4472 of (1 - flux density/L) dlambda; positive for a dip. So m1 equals 0.81 A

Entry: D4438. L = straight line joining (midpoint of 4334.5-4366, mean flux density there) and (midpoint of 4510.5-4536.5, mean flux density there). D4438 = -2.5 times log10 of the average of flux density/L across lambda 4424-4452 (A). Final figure 0.03 mag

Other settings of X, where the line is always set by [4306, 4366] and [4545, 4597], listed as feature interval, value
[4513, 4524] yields -0.9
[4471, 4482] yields -0.8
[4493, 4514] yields -1.9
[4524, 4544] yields 0.8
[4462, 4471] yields 0.1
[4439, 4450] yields -0.7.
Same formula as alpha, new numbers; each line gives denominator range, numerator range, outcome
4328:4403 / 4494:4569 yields 1.23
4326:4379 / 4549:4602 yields 1.22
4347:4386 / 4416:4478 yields 1.04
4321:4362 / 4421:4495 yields 1.14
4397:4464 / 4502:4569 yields 1.18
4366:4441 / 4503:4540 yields 1.21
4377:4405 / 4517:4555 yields 1.29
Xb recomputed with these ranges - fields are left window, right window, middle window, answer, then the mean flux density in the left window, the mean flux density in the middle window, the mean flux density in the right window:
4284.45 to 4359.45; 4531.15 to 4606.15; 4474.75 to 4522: -4.78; 50.7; 71.7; 70.8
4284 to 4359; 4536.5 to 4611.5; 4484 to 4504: -1.72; 50.6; 70.5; 71.6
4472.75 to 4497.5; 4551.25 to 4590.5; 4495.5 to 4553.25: 0.66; 70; 70.2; 72.3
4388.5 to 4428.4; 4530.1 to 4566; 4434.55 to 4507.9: -4.19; 57.6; 66.4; 69.2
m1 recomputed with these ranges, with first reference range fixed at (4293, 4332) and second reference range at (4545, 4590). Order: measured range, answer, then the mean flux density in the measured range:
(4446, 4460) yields -0.62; 62.9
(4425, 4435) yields -0.61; 61.5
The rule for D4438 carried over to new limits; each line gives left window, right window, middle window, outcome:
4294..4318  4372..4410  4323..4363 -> -0.21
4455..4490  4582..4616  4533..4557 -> 0.02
